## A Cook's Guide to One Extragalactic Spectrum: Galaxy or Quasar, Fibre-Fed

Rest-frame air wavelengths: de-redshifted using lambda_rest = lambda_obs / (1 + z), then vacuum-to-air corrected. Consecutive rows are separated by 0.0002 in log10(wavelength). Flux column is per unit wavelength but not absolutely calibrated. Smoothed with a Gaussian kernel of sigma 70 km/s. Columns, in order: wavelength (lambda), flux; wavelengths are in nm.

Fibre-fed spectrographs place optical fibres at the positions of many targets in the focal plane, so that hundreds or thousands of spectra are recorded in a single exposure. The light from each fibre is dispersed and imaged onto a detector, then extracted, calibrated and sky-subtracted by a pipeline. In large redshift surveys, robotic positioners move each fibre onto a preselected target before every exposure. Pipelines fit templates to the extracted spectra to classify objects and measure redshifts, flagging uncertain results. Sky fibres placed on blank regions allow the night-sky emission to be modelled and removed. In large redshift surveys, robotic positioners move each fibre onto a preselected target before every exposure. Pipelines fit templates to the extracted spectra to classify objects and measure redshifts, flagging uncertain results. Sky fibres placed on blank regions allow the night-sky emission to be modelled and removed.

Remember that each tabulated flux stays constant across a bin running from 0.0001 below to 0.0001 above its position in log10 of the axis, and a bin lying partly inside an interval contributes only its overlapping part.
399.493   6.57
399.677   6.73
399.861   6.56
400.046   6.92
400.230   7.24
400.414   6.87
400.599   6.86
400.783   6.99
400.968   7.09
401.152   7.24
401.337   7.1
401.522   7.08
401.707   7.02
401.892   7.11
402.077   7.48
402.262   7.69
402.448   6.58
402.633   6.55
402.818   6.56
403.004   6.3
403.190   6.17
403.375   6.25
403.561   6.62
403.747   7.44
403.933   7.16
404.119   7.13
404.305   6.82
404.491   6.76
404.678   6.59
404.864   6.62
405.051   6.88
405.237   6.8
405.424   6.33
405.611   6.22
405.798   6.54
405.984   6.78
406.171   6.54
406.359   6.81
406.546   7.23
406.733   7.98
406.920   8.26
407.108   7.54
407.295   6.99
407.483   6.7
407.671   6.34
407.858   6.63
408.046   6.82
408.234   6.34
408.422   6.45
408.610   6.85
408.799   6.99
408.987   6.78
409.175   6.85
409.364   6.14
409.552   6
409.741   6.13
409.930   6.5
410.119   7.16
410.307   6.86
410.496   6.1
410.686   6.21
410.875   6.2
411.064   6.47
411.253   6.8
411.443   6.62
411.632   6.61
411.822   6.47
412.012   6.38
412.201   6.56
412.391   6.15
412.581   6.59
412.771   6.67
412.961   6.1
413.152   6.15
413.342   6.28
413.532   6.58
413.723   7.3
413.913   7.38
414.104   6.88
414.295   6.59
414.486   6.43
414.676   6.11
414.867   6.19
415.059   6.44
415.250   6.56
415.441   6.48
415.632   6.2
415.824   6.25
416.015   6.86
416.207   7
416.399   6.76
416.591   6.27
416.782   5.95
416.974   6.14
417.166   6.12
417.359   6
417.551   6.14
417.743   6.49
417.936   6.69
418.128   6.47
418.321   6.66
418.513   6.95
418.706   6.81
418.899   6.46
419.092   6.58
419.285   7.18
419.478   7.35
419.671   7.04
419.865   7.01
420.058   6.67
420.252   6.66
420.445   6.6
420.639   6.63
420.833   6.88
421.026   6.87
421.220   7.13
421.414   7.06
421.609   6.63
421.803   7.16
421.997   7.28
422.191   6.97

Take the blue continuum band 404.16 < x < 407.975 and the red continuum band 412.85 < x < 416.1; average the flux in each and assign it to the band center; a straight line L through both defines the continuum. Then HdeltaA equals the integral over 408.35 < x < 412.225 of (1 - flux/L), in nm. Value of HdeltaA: 0.09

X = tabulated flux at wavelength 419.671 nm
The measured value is 7.04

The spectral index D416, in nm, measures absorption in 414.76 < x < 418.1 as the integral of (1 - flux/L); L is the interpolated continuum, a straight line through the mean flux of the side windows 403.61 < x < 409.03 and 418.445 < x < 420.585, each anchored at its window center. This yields 0.225 nm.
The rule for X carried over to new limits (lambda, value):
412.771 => 6.67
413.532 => 6.58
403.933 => 7.16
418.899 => 6.46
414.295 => 6.59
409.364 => 6.14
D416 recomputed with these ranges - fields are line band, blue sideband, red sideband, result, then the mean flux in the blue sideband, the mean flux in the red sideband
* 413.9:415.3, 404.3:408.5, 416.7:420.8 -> 0.03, 6.83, 6.61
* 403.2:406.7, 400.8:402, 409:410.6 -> 0.04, 7.1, 6.48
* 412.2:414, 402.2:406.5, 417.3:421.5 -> 0.04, 6.7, 6.75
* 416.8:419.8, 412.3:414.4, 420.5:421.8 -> 0.08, 6.6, 6.88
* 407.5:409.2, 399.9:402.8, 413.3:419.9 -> 0.04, 7.03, 6.59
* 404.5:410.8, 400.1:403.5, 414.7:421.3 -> 0.06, 6.9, 6.6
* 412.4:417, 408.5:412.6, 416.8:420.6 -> 0.04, 6.52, 6.62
